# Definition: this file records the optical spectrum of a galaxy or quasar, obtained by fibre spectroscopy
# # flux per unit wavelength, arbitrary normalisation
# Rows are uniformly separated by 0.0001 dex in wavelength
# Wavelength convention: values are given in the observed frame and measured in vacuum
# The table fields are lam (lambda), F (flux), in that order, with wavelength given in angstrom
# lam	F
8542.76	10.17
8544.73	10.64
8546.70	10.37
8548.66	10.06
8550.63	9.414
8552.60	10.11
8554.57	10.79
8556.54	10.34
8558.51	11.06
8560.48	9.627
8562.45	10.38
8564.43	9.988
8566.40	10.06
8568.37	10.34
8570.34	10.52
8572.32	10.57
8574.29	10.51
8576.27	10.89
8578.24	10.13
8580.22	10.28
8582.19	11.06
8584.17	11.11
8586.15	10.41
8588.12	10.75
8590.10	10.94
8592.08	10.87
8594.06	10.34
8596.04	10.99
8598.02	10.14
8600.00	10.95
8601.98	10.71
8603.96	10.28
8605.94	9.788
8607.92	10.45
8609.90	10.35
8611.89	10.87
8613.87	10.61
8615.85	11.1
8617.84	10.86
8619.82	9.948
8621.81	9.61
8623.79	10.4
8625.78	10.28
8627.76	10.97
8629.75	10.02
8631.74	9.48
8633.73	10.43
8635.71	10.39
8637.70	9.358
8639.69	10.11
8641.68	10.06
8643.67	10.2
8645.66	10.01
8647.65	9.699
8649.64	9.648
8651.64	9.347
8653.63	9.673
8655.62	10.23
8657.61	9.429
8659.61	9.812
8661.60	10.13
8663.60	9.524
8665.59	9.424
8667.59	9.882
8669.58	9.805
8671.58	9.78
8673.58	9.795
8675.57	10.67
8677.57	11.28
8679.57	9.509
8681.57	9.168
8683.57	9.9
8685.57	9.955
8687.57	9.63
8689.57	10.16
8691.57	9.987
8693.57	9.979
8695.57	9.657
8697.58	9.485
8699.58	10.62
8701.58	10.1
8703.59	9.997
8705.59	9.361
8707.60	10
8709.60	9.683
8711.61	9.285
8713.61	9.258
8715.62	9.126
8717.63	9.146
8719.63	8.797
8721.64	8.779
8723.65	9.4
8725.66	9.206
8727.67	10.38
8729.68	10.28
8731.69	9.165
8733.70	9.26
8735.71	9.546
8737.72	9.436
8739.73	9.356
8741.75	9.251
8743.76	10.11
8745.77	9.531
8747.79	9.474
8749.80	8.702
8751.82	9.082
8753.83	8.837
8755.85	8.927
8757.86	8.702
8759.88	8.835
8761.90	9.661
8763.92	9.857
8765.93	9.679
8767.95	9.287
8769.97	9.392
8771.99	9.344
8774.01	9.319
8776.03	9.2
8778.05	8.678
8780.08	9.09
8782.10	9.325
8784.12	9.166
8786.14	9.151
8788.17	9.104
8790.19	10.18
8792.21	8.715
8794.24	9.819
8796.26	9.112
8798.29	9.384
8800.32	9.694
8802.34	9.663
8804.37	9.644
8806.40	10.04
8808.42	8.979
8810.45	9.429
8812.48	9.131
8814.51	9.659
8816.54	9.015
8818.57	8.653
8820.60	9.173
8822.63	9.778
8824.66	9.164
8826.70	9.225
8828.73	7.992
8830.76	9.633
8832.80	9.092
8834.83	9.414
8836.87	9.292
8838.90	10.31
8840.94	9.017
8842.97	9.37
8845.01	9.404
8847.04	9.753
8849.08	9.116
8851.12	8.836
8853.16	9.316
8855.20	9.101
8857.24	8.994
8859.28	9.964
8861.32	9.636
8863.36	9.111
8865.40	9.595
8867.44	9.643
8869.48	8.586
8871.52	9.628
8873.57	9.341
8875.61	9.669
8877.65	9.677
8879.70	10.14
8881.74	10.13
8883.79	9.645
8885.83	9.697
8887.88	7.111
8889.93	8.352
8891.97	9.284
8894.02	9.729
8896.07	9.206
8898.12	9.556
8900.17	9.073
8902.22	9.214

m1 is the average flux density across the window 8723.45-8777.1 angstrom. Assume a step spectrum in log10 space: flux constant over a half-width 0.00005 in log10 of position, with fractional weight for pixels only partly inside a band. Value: 9.38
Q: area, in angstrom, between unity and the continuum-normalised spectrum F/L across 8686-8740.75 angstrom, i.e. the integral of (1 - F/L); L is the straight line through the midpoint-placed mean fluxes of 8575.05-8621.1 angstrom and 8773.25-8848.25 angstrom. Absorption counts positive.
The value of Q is 1.7 angstrom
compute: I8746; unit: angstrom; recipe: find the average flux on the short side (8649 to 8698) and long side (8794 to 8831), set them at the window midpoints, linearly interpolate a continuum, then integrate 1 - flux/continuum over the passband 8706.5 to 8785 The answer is 2.0 angstrom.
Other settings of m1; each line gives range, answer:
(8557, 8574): 10.3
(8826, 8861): 9.29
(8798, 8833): 9.3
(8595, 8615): 10.5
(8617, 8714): 9.92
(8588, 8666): 10.2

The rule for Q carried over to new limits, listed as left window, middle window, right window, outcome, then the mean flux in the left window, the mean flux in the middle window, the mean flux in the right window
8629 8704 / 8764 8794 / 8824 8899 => 0.9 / 9.9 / 9.29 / 9.32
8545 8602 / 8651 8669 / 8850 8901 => 0.7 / 10.5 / 9.73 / 9.32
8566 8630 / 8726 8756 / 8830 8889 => 1.4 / 10.5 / 9.43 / 9.38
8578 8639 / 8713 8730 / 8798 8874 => 1.0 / 10.4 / 9.34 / 9.34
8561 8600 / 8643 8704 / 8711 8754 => -0.5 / 10.5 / 9.88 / 9.35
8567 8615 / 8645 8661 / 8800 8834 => 0.8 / 10.6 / 9.74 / 9.29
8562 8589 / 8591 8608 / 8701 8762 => -0.3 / 10.5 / 10.5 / 9.37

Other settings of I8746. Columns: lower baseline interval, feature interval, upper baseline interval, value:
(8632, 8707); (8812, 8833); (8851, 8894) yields 0.73 angstrom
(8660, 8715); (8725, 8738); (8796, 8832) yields 0.03 angstrom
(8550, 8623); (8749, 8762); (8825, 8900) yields 1.12 angstrom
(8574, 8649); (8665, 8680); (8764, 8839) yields 0.00 angstrom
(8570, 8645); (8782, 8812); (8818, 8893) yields 0.44 angstrom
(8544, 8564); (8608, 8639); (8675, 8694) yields -0.56 angstrom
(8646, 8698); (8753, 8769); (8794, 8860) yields 0.53 angstrom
